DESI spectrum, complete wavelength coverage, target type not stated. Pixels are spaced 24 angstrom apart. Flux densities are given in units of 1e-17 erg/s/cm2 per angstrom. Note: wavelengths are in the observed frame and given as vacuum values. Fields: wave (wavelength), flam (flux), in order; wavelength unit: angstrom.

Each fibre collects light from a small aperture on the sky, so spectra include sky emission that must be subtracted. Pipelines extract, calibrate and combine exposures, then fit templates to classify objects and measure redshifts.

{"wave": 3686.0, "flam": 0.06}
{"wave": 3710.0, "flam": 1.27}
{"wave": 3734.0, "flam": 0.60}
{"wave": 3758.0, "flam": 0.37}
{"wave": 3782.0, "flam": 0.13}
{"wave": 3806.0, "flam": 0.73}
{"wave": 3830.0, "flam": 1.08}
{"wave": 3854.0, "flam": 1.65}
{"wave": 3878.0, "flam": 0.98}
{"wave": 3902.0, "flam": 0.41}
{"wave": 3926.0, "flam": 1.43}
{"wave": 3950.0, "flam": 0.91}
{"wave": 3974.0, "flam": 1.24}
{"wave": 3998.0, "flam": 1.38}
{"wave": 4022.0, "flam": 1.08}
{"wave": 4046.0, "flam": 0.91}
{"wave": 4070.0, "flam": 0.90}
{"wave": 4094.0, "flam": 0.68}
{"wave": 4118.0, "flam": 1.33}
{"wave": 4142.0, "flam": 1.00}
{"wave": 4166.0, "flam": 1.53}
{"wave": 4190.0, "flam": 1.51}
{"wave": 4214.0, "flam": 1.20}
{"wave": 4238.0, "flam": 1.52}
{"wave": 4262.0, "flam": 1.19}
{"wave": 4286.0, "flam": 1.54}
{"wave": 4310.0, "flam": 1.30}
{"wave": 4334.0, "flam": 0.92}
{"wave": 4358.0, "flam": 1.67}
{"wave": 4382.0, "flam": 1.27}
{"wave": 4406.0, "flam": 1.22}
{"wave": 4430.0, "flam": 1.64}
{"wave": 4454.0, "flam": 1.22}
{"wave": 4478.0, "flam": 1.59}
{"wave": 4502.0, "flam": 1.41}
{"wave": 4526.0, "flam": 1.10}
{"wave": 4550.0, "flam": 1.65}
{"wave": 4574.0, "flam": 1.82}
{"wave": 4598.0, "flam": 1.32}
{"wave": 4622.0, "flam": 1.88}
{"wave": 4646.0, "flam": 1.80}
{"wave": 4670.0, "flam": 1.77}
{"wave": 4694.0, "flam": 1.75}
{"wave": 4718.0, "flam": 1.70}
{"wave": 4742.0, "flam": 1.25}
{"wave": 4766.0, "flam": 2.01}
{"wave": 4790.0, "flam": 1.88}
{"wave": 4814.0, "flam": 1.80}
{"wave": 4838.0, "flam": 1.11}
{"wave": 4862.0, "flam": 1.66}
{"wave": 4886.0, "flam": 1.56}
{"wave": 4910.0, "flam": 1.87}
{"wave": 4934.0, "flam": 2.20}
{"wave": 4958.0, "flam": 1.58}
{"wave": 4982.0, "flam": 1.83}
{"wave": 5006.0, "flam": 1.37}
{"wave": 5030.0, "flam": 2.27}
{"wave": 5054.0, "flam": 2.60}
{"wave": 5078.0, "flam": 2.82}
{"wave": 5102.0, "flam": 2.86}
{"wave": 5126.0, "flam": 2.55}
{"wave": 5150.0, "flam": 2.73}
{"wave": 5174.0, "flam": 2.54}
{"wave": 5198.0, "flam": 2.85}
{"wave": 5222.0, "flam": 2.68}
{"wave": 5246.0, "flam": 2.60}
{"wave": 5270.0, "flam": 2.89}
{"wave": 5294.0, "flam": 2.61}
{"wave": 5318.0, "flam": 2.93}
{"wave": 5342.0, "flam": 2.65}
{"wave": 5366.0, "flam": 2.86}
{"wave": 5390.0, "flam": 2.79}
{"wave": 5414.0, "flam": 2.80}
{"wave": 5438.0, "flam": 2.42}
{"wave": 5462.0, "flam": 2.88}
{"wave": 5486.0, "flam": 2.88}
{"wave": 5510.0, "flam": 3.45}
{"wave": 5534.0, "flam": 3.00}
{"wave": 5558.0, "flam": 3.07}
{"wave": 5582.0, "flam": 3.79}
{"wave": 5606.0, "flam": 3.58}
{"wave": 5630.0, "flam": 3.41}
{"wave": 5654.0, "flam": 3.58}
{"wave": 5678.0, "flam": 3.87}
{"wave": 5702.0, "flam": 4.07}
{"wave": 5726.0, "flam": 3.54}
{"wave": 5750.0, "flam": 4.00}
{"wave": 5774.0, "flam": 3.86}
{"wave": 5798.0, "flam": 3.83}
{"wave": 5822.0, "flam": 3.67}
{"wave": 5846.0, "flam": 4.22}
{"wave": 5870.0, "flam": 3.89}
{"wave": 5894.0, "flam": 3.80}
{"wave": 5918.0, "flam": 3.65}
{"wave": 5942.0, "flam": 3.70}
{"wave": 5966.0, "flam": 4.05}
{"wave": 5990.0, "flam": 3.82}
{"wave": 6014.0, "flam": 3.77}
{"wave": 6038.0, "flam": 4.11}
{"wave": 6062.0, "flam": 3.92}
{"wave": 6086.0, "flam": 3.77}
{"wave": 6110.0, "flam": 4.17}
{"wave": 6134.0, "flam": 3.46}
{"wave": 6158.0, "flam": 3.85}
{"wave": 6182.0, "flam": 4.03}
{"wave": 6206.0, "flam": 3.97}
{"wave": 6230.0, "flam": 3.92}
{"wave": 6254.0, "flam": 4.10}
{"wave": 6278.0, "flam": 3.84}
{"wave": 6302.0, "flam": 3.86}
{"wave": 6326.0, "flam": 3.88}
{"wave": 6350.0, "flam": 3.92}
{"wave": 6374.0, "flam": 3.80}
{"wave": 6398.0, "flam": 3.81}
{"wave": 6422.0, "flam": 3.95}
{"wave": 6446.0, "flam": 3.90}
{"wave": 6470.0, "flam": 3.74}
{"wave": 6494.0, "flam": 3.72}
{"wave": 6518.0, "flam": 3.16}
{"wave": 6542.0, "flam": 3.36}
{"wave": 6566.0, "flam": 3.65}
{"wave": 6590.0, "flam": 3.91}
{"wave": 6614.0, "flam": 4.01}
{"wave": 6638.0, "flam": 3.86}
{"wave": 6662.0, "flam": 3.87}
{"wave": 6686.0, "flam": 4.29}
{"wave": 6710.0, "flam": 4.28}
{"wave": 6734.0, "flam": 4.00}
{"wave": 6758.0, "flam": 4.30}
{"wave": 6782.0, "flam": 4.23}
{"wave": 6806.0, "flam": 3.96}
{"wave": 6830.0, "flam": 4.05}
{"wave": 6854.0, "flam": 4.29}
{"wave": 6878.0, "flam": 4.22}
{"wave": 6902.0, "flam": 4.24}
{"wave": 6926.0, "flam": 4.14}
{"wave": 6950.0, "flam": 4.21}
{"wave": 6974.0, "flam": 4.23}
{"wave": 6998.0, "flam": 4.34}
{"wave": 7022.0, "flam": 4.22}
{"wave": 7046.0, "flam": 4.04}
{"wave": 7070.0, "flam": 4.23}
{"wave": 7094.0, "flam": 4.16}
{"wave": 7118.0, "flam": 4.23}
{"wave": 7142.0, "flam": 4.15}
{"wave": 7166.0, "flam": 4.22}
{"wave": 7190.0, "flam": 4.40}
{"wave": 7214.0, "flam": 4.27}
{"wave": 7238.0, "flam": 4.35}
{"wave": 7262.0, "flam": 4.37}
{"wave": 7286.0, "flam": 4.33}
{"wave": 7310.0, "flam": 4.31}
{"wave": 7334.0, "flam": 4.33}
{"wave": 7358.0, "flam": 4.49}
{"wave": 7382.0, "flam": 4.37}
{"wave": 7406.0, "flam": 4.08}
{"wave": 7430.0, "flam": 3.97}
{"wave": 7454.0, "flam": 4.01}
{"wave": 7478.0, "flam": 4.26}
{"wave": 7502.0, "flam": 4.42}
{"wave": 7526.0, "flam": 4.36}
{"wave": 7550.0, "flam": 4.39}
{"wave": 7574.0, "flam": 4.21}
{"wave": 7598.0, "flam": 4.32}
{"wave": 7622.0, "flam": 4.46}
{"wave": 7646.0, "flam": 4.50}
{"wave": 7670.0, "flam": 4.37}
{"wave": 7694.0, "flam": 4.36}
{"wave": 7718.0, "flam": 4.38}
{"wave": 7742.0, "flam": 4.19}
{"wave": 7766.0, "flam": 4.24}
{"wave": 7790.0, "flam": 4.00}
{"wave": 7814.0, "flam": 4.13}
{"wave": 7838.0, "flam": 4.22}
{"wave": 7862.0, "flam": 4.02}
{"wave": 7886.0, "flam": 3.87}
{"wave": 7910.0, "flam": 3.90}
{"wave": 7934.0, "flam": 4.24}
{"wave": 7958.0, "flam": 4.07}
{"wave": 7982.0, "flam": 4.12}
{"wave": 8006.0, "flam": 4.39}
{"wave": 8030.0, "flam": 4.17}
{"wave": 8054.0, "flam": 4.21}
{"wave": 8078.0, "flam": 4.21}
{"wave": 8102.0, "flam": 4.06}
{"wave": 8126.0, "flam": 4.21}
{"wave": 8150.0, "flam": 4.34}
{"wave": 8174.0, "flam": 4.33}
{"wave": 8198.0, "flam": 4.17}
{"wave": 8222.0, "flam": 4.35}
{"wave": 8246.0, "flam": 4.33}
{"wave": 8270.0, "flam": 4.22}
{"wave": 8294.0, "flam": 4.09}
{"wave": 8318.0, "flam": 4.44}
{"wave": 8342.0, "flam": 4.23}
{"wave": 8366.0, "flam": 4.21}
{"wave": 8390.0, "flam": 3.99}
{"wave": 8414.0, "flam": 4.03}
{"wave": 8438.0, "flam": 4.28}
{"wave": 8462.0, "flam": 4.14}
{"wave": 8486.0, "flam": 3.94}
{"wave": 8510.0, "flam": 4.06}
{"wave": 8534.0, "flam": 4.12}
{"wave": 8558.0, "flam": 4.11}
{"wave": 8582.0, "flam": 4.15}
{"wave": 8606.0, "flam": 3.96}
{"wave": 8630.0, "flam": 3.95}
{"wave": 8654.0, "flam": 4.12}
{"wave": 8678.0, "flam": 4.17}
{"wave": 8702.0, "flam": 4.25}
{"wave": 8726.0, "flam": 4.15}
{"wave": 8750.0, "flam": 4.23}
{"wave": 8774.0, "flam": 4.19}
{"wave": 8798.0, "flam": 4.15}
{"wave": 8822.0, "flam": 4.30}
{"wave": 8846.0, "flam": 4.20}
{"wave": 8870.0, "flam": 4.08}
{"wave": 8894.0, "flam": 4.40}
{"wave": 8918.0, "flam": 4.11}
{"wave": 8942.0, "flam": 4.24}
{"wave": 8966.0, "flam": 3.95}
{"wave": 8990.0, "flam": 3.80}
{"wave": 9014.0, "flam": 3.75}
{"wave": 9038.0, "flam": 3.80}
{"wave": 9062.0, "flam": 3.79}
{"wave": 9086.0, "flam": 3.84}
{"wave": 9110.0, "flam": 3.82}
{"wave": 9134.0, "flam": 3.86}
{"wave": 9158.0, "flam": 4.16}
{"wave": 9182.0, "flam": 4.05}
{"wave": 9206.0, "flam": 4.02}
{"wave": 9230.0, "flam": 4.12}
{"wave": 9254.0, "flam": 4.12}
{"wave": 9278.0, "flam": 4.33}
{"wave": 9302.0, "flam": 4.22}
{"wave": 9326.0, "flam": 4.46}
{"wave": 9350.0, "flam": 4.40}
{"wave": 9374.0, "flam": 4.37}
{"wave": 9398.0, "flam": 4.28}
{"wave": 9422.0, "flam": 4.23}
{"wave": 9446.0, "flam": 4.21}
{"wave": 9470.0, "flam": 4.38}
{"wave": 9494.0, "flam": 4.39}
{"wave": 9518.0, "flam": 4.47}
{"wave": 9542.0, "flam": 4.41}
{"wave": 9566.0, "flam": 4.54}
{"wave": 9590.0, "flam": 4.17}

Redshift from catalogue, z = 0.26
